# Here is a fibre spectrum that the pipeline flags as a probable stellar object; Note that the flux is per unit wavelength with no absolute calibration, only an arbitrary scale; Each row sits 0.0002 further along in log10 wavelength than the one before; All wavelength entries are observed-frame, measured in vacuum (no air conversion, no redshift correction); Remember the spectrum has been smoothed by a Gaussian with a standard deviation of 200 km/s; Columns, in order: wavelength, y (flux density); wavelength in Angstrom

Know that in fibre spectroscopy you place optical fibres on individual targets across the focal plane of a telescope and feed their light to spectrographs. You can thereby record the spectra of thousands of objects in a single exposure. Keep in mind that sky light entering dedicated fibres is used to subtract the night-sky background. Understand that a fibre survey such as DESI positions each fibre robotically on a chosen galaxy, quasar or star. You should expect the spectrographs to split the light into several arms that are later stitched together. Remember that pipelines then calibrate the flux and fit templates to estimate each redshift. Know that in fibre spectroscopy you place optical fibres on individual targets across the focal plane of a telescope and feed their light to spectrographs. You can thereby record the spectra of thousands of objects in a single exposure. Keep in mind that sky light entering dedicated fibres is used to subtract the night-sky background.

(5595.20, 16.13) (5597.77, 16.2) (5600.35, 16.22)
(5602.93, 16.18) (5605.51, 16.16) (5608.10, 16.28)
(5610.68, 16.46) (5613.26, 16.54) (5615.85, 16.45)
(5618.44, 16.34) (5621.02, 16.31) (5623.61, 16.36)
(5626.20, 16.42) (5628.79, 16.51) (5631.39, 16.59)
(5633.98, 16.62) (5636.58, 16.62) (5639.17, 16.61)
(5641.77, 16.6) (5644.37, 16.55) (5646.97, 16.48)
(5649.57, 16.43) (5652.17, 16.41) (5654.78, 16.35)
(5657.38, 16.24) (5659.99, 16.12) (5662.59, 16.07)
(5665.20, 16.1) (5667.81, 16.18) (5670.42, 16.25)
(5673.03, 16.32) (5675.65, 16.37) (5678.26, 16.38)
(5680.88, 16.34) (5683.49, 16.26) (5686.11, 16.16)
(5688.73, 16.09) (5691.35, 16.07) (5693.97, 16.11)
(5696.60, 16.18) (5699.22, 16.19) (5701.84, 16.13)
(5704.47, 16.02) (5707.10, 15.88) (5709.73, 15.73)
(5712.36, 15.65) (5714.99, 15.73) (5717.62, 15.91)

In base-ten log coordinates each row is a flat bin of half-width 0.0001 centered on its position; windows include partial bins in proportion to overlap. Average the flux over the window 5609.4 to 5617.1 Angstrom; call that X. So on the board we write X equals 16.5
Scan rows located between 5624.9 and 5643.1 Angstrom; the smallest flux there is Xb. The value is 16.42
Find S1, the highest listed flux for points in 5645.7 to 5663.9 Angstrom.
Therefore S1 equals 16.48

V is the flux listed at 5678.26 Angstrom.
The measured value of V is 16.38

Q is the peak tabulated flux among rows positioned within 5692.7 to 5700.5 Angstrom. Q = 16.19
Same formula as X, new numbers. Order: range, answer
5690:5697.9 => 16.1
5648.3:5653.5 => 16.4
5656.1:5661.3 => 16.2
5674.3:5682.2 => 16.4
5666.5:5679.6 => 16.3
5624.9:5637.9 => 16.6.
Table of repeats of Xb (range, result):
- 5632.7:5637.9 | 16.62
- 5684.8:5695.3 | 16.07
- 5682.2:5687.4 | 16.16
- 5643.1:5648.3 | 16.48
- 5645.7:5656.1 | 16.35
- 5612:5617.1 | 16.45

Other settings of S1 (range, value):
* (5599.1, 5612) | 16.46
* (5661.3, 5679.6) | 16.38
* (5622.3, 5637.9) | 16.62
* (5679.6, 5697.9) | 16.34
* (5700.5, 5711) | 16.13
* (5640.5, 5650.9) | 16.6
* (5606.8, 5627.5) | 16.54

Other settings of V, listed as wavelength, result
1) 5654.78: 16.35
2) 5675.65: 16.37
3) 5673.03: 16.32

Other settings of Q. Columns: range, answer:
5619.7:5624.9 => 16.36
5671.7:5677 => 16.37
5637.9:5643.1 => 16.61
